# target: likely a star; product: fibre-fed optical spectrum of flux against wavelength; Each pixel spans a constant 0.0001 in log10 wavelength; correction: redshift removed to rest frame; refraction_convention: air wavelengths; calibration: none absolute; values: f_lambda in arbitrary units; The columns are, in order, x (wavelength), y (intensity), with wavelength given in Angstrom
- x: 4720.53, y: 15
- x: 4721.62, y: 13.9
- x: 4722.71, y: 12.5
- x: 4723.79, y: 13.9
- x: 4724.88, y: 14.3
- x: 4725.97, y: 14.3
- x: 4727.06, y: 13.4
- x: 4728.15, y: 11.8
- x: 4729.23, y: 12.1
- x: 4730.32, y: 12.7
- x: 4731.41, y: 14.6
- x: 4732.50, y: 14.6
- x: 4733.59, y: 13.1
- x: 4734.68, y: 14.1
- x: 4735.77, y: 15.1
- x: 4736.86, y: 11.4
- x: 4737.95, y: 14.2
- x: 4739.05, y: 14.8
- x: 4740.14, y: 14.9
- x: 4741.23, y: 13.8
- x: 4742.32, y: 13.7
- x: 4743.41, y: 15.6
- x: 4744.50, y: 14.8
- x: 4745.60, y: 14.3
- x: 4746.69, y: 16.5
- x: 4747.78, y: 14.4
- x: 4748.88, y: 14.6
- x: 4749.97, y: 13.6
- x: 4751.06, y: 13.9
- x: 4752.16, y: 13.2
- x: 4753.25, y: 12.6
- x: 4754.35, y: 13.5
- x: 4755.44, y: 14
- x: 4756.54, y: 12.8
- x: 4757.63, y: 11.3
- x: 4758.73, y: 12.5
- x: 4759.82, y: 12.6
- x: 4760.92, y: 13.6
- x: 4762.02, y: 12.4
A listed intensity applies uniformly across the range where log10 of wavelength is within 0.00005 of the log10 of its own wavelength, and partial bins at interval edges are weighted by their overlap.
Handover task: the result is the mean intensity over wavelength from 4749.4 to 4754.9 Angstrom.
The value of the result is 13.4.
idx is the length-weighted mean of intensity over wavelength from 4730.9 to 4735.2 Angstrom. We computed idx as 14.1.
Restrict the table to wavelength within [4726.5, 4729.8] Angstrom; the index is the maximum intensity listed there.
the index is 13.4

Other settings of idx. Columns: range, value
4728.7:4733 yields 13.5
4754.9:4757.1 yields 13.4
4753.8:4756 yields 13.7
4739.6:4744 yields 14.5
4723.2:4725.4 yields 14.1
